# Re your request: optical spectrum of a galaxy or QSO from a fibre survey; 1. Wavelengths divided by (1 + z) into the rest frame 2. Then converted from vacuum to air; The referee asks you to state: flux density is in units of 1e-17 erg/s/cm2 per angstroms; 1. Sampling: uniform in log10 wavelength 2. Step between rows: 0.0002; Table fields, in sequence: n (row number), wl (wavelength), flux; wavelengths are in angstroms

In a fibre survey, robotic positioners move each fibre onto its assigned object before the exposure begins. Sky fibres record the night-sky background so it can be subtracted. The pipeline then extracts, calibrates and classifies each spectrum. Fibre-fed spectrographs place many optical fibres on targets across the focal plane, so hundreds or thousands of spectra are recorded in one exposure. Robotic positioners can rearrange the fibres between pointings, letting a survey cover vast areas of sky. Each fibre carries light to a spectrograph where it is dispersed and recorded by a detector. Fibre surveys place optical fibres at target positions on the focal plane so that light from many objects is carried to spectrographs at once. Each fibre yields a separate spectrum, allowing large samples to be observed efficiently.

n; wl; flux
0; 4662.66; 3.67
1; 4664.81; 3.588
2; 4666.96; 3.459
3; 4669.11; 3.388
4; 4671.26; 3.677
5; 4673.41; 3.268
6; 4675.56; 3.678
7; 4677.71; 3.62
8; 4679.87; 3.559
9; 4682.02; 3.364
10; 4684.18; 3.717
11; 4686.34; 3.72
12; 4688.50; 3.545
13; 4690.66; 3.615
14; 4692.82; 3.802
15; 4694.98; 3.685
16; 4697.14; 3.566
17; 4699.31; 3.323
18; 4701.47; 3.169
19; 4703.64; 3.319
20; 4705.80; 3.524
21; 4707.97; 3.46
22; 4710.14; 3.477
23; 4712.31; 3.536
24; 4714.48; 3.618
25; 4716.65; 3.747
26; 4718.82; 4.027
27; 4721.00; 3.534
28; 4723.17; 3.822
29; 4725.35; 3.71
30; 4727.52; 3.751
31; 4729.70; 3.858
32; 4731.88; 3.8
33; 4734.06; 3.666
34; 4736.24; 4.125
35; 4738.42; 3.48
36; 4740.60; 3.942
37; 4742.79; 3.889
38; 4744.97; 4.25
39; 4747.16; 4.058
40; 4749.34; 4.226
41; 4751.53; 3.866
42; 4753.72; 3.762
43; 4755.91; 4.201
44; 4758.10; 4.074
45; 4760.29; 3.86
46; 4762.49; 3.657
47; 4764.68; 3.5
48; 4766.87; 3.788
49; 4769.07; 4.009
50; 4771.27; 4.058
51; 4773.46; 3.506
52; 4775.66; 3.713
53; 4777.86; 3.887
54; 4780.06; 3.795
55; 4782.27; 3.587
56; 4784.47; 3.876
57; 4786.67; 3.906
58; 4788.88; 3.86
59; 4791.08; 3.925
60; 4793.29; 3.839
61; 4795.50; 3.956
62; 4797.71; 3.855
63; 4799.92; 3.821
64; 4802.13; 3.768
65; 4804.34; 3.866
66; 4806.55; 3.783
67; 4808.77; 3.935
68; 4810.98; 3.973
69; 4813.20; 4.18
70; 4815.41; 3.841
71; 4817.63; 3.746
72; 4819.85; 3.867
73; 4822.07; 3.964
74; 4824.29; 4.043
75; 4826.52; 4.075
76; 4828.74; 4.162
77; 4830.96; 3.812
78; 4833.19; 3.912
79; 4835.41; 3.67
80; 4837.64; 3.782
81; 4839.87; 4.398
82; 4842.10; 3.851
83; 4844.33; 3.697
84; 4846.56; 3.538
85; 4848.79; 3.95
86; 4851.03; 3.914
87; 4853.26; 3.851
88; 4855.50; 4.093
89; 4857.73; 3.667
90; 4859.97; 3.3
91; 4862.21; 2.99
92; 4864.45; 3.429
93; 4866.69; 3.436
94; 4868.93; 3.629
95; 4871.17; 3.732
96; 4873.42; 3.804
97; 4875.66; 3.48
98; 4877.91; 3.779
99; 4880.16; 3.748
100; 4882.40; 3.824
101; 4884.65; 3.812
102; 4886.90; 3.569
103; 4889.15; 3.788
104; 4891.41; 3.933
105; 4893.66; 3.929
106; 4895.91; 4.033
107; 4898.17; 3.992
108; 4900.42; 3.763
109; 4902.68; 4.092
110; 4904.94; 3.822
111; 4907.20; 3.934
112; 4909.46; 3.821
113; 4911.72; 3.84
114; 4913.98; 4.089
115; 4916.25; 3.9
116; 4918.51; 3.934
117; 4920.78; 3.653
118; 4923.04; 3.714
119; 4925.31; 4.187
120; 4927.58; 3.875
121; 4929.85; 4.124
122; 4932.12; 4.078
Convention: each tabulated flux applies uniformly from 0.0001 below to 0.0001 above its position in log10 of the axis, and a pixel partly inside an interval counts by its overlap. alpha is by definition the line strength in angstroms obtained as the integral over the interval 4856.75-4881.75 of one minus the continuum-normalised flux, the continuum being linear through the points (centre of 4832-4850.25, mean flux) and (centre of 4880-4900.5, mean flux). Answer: 1.9 angstroms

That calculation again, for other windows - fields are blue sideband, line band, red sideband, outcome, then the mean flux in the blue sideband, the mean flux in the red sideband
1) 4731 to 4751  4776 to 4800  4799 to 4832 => 0.5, 3.94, 3.92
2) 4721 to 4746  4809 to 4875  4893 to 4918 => 1.5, 3.83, 3.93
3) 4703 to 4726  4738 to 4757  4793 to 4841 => -1.3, 3.62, 3.92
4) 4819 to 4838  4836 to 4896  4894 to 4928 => 2.9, 3.93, 3.91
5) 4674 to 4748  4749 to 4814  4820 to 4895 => -2.4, 3.67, 3.78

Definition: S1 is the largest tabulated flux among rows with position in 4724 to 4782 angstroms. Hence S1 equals 4.25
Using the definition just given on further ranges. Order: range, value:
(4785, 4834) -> 4.18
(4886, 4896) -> 4.033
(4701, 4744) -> 4.125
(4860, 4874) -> 3.804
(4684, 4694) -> 3.802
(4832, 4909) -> 4.398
